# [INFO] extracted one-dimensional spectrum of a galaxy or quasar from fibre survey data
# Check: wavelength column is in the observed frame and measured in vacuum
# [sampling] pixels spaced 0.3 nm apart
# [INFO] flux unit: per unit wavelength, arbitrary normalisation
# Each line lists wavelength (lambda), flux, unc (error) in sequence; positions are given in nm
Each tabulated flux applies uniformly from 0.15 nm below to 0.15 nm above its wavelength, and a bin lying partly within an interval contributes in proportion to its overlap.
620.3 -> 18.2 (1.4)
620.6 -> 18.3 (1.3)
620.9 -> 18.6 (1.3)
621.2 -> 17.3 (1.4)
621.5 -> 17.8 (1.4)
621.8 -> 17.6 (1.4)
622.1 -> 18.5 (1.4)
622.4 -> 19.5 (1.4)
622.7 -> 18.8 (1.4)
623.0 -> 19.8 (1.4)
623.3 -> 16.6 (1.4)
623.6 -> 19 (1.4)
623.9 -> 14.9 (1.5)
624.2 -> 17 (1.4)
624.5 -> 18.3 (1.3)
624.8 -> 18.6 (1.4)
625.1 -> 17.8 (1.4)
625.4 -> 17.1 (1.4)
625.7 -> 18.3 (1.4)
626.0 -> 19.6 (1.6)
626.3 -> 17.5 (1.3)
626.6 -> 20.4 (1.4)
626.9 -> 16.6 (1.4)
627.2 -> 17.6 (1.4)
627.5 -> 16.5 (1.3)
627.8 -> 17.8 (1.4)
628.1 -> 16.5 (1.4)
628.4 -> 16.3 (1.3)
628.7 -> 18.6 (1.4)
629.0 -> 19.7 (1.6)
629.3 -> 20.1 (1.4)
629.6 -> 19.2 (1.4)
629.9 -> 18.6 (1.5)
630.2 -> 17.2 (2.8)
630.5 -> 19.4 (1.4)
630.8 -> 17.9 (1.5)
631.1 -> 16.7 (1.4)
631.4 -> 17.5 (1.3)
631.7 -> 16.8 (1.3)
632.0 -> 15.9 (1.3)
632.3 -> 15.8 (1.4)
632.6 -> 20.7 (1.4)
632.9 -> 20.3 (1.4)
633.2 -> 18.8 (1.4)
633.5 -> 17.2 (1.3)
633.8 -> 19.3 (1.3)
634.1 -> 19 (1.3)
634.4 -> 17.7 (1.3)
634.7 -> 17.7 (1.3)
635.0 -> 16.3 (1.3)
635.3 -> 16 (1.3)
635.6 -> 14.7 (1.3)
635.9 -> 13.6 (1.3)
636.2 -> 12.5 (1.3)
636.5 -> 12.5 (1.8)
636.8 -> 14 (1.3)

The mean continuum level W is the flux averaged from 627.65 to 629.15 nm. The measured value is 17.8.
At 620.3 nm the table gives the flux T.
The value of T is 18.2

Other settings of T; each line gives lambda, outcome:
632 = 15.9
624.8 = 18.6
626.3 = 17.5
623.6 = 19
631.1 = 16.7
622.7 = 18.8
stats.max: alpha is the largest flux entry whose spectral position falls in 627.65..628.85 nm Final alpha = 18.6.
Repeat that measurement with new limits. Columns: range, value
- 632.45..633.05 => 20.7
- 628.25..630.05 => 20.1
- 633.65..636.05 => 19.3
